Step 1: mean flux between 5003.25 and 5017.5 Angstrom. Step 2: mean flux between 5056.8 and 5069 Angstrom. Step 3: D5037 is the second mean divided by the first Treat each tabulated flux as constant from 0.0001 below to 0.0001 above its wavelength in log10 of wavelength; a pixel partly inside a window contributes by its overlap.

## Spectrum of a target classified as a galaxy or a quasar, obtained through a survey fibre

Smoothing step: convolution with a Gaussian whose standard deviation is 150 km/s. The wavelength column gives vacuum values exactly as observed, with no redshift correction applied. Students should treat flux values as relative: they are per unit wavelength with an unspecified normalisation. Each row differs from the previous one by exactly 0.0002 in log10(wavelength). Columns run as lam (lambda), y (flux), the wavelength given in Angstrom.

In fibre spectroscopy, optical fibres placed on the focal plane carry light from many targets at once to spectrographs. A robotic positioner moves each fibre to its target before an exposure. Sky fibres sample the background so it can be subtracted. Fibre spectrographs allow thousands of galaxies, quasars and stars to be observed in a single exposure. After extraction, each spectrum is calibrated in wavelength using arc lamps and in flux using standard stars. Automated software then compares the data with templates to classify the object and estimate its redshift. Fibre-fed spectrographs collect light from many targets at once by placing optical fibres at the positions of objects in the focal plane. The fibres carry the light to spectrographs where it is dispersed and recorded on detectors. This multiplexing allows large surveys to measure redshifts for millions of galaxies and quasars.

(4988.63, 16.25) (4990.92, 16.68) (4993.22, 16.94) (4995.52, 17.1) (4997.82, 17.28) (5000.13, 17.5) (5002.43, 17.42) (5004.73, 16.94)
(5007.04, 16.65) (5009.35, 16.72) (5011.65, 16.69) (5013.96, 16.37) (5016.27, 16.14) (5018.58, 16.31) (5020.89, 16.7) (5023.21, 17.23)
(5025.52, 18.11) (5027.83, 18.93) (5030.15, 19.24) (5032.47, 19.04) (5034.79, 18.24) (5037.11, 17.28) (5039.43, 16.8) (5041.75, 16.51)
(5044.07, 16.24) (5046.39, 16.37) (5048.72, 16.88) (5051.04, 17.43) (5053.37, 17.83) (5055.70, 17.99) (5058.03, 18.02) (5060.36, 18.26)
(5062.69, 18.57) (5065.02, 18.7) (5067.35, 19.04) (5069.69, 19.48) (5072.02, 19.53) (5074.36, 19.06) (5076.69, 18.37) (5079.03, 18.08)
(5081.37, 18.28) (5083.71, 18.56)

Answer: 1.12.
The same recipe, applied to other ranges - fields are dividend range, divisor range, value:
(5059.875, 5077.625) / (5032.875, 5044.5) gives 1.10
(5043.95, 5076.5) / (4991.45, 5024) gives 1.08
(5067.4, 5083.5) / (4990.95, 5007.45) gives 1.10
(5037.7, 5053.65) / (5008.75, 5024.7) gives 1.01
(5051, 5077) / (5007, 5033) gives 1.07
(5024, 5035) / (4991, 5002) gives 1.09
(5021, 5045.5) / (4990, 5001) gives 1.04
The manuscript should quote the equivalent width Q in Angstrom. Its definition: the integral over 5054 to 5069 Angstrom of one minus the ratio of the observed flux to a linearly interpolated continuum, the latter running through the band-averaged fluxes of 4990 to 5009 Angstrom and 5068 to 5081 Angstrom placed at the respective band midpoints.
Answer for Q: 0.1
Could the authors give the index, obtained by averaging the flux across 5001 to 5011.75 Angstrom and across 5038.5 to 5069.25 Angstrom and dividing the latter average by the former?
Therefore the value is 1.04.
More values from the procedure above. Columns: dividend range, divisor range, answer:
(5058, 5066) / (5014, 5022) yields 1.13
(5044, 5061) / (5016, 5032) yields 0.99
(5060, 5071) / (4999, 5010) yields 1.11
